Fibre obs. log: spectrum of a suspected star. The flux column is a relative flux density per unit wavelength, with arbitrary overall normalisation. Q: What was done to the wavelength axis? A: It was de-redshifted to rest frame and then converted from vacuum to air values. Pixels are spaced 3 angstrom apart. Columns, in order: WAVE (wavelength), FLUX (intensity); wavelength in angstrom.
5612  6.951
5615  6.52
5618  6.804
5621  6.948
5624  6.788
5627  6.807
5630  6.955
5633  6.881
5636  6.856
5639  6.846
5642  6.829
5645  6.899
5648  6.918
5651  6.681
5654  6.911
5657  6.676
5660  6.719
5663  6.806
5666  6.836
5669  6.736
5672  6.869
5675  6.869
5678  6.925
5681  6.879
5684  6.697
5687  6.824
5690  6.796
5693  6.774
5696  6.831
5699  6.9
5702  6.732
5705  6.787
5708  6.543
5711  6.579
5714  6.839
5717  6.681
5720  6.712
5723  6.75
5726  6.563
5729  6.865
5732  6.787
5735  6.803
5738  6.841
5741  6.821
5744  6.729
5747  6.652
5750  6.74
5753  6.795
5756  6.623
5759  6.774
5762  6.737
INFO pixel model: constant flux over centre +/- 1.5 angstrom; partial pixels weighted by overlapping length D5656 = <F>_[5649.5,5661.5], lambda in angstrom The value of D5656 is 6.75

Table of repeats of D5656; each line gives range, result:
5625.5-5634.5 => 6.88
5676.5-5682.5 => 6.9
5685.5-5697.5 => 6.81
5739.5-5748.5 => 6.73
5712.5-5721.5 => 6.74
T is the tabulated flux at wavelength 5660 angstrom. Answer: 6.719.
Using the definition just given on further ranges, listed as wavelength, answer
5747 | 6.652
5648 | 6.918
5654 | 6.911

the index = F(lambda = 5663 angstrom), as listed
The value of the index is 6.806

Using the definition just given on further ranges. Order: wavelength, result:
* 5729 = 6.865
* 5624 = 6.788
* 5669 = 6.736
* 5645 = 6.899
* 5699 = 6.9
